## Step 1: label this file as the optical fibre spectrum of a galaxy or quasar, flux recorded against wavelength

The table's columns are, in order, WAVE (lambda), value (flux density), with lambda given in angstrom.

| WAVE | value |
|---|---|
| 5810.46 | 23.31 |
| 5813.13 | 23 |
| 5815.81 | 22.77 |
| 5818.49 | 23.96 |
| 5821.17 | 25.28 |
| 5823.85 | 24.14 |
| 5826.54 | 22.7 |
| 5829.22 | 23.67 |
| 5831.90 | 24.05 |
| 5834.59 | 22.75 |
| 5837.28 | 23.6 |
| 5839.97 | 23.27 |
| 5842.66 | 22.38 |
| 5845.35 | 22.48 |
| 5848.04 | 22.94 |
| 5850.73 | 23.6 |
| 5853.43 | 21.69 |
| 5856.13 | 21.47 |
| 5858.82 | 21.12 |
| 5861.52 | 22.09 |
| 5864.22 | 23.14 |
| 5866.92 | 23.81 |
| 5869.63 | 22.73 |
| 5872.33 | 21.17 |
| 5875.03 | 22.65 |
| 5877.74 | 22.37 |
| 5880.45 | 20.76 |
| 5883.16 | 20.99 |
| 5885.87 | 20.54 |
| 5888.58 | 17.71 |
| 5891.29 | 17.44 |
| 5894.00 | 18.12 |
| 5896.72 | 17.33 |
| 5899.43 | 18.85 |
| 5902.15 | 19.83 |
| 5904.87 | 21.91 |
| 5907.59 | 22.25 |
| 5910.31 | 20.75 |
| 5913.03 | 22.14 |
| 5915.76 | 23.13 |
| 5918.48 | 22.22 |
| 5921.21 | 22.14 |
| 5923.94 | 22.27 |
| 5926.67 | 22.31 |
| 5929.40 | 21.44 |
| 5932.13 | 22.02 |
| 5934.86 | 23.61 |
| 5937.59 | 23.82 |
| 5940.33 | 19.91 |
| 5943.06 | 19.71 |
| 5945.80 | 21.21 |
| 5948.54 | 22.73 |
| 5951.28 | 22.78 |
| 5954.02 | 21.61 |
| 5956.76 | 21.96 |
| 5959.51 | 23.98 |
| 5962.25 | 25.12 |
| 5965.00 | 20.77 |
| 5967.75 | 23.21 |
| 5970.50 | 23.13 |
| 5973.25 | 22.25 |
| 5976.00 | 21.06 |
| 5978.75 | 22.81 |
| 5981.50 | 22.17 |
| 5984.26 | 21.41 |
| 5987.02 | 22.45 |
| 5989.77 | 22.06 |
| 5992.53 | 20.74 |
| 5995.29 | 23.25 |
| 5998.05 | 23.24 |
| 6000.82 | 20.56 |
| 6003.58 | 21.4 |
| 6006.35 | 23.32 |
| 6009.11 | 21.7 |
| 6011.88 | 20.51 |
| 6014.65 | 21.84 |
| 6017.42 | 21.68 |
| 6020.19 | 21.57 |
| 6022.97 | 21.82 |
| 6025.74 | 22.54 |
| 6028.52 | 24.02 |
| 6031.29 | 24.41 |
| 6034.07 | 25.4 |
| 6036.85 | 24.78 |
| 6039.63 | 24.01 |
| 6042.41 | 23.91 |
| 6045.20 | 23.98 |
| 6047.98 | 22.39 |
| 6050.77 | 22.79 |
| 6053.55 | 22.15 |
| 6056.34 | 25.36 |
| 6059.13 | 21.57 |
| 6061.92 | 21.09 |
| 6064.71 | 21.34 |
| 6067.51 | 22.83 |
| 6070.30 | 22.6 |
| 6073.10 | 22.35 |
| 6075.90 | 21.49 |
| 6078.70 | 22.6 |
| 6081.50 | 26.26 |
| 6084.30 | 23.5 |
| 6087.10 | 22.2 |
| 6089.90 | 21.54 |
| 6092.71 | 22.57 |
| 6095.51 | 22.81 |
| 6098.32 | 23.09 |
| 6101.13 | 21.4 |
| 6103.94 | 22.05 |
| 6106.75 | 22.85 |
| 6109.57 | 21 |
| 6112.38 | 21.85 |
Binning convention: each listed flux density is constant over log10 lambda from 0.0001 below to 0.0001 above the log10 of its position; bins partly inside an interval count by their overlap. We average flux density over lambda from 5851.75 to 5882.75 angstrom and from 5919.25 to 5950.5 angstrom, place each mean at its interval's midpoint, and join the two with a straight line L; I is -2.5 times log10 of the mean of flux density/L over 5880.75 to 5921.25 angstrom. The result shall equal 0.09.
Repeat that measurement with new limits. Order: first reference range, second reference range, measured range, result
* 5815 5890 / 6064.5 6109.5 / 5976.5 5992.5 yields 0.026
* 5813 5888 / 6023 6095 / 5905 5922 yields 0.033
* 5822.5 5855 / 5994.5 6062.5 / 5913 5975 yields 0.029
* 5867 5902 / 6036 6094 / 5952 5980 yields -0.059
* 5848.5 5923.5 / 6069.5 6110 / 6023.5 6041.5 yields -0.088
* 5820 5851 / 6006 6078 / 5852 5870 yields 0.050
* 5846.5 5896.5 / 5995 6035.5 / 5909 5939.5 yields -0.030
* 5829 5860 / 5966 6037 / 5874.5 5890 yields 0.097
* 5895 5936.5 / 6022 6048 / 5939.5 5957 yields 0.034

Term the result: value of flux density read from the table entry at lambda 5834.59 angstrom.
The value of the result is 22.75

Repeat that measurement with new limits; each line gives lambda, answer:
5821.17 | 25.28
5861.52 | 22.09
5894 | 18.12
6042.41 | 23.91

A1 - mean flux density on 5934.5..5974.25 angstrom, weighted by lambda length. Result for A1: 22.4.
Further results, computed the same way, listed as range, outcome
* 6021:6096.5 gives 23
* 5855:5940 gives 21.3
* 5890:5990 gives 21.7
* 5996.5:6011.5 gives 22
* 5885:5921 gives 20.2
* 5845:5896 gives 21.3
